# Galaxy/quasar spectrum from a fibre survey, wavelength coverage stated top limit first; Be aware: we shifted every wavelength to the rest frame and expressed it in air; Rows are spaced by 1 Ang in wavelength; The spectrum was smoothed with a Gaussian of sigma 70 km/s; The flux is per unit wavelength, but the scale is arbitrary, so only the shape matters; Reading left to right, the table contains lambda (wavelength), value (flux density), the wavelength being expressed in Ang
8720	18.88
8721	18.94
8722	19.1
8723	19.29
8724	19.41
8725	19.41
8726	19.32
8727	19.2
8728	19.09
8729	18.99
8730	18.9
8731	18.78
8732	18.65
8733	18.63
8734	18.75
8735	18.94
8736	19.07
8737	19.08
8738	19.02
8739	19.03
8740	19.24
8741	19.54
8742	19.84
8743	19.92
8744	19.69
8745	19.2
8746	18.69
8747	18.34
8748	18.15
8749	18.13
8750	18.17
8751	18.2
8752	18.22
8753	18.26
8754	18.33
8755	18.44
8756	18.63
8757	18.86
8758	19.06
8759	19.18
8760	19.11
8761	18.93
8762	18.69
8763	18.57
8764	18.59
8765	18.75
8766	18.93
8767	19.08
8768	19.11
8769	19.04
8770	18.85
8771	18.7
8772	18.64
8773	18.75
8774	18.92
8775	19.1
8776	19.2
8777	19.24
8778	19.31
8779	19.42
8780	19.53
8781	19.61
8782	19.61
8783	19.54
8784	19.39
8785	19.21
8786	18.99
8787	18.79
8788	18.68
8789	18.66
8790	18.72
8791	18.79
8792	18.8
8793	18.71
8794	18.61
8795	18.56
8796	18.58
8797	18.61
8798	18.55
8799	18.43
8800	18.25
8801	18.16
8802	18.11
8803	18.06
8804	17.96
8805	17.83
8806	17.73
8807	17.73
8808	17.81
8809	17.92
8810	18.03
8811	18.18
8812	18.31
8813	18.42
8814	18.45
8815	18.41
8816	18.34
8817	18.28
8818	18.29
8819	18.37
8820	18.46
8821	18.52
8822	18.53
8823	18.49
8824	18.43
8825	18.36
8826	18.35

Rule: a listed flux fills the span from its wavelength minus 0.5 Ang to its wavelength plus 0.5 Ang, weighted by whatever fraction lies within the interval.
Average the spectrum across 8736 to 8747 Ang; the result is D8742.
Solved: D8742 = 19.3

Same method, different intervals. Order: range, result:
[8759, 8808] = 18.8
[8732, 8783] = 18.9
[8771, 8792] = 19.1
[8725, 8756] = 18.9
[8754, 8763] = 18.8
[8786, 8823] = 18.4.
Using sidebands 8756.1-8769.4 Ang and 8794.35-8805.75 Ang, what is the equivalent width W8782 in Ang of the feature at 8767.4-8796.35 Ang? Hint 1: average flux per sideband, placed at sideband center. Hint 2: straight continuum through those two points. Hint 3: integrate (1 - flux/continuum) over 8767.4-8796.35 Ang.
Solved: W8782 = -0.7 Ang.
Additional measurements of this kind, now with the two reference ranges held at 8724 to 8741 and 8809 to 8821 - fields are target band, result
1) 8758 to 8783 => -0.5 Ang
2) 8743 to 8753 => 0.2 Ang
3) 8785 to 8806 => 0.0 Ang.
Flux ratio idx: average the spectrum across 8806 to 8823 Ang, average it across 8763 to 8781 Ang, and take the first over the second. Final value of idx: 1.0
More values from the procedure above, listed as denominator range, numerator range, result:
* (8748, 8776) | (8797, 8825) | 0.97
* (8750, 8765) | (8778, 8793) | 1.03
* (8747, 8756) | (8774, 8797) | 1.04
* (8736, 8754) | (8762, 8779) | 1.00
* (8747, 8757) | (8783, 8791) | 1.03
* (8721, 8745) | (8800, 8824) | 0.95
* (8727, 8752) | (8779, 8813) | 0.98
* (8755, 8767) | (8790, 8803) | 0.98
